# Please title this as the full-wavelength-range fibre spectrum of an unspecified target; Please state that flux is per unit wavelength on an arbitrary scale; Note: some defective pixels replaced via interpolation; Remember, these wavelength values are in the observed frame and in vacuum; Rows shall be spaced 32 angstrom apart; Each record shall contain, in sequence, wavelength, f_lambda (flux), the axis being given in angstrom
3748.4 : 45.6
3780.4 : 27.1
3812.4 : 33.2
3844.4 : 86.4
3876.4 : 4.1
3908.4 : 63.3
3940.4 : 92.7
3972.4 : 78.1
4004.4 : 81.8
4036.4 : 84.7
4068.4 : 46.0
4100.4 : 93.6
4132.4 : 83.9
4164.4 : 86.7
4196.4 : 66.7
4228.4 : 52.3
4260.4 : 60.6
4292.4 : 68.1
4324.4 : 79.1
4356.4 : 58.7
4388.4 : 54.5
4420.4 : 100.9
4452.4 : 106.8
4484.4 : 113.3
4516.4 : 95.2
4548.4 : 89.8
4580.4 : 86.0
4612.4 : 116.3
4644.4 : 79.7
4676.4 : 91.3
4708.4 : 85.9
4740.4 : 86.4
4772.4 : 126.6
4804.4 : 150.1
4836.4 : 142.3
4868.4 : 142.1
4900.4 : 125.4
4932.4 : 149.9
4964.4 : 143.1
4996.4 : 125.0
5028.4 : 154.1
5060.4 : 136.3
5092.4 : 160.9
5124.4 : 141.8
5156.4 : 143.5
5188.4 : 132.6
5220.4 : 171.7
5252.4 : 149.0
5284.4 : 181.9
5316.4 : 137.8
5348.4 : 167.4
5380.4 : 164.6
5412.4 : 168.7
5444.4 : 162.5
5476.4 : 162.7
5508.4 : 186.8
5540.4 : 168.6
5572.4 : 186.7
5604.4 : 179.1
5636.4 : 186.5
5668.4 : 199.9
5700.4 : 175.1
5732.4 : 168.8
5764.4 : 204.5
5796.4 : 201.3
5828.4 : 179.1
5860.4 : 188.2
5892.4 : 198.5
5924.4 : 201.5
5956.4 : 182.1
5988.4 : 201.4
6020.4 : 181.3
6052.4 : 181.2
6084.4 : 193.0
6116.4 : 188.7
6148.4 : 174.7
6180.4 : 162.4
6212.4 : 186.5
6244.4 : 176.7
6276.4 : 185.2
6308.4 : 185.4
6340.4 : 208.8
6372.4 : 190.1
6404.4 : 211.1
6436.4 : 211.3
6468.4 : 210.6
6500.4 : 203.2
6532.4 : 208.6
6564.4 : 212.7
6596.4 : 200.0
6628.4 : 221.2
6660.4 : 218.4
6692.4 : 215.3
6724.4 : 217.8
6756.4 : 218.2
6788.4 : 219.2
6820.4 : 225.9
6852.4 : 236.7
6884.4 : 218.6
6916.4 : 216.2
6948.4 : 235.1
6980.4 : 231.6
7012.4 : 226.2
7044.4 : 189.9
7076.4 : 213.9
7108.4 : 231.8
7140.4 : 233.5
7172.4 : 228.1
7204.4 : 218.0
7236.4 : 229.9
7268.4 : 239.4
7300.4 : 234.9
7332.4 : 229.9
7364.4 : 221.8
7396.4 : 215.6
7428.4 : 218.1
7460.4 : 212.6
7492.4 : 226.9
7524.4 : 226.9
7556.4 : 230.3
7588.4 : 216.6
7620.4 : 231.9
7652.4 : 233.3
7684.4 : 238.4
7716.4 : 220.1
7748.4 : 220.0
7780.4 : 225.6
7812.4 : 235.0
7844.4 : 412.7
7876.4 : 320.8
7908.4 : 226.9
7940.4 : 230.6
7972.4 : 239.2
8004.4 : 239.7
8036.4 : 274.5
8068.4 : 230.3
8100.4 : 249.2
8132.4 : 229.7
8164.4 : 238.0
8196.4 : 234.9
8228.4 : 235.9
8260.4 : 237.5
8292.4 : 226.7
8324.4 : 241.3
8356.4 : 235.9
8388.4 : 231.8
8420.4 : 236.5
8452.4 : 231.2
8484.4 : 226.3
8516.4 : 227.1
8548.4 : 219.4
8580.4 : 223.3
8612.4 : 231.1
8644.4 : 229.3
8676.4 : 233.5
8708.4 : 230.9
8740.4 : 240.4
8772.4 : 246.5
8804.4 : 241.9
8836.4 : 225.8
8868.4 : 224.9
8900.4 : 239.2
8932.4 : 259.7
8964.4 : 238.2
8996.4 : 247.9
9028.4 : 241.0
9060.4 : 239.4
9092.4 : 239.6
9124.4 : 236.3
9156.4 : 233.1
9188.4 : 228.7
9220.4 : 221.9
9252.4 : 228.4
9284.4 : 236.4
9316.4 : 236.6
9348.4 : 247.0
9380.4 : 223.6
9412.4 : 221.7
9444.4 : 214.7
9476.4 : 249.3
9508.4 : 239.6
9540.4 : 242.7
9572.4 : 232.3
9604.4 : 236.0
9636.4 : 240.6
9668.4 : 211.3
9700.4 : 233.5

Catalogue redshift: 0.194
